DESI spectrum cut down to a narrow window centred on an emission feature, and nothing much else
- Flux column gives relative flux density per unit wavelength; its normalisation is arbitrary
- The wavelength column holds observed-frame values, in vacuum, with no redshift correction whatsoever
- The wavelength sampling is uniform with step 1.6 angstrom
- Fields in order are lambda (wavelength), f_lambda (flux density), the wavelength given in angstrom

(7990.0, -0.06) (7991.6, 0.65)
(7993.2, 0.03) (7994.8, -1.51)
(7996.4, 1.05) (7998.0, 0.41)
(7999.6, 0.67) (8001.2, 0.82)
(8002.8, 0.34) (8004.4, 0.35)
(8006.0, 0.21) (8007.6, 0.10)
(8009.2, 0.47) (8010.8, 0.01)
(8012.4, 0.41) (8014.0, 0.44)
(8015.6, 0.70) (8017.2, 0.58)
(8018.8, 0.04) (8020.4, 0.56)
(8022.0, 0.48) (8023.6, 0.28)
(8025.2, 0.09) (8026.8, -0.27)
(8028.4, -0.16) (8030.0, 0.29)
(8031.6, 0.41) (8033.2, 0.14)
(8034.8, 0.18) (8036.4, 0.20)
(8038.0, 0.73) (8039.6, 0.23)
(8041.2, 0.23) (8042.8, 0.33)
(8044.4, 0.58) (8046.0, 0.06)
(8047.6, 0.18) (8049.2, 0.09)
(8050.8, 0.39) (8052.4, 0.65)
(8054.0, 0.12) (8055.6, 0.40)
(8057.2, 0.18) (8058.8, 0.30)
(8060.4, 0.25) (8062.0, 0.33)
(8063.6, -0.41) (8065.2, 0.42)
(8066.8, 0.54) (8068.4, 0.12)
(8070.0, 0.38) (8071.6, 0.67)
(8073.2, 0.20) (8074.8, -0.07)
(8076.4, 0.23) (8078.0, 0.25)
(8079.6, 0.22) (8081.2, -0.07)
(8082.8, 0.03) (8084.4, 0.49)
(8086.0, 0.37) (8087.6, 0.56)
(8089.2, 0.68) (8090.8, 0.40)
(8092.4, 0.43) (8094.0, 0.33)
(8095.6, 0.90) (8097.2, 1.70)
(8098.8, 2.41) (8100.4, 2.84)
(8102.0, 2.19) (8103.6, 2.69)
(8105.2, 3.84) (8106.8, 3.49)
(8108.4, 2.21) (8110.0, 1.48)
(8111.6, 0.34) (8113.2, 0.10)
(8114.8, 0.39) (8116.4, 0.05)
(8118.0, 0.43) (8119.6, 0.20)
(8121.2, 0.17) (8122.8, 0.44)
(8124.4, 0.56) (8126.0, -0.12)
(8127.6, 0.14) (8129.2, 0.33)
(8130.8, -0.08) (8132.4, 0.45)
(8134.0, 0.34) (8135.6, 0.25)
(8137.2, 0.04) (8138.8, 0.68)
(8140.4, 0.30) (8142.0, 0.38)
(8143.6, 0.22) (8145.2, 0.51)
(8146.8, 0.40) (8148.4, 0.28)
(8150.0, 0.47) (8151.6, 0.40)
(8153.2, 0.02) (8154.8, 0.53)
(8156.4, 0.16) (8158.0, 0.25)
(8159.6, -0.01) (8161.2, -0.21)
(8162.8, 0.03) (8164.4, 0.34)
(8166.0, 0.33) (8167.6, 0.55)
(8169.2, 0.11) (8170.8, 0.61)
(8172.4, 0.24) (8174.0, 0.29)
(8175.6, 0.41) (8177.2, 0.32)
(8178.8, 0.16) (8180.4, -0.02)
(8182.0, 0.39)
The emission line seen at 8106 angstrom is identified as [O II] 3727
